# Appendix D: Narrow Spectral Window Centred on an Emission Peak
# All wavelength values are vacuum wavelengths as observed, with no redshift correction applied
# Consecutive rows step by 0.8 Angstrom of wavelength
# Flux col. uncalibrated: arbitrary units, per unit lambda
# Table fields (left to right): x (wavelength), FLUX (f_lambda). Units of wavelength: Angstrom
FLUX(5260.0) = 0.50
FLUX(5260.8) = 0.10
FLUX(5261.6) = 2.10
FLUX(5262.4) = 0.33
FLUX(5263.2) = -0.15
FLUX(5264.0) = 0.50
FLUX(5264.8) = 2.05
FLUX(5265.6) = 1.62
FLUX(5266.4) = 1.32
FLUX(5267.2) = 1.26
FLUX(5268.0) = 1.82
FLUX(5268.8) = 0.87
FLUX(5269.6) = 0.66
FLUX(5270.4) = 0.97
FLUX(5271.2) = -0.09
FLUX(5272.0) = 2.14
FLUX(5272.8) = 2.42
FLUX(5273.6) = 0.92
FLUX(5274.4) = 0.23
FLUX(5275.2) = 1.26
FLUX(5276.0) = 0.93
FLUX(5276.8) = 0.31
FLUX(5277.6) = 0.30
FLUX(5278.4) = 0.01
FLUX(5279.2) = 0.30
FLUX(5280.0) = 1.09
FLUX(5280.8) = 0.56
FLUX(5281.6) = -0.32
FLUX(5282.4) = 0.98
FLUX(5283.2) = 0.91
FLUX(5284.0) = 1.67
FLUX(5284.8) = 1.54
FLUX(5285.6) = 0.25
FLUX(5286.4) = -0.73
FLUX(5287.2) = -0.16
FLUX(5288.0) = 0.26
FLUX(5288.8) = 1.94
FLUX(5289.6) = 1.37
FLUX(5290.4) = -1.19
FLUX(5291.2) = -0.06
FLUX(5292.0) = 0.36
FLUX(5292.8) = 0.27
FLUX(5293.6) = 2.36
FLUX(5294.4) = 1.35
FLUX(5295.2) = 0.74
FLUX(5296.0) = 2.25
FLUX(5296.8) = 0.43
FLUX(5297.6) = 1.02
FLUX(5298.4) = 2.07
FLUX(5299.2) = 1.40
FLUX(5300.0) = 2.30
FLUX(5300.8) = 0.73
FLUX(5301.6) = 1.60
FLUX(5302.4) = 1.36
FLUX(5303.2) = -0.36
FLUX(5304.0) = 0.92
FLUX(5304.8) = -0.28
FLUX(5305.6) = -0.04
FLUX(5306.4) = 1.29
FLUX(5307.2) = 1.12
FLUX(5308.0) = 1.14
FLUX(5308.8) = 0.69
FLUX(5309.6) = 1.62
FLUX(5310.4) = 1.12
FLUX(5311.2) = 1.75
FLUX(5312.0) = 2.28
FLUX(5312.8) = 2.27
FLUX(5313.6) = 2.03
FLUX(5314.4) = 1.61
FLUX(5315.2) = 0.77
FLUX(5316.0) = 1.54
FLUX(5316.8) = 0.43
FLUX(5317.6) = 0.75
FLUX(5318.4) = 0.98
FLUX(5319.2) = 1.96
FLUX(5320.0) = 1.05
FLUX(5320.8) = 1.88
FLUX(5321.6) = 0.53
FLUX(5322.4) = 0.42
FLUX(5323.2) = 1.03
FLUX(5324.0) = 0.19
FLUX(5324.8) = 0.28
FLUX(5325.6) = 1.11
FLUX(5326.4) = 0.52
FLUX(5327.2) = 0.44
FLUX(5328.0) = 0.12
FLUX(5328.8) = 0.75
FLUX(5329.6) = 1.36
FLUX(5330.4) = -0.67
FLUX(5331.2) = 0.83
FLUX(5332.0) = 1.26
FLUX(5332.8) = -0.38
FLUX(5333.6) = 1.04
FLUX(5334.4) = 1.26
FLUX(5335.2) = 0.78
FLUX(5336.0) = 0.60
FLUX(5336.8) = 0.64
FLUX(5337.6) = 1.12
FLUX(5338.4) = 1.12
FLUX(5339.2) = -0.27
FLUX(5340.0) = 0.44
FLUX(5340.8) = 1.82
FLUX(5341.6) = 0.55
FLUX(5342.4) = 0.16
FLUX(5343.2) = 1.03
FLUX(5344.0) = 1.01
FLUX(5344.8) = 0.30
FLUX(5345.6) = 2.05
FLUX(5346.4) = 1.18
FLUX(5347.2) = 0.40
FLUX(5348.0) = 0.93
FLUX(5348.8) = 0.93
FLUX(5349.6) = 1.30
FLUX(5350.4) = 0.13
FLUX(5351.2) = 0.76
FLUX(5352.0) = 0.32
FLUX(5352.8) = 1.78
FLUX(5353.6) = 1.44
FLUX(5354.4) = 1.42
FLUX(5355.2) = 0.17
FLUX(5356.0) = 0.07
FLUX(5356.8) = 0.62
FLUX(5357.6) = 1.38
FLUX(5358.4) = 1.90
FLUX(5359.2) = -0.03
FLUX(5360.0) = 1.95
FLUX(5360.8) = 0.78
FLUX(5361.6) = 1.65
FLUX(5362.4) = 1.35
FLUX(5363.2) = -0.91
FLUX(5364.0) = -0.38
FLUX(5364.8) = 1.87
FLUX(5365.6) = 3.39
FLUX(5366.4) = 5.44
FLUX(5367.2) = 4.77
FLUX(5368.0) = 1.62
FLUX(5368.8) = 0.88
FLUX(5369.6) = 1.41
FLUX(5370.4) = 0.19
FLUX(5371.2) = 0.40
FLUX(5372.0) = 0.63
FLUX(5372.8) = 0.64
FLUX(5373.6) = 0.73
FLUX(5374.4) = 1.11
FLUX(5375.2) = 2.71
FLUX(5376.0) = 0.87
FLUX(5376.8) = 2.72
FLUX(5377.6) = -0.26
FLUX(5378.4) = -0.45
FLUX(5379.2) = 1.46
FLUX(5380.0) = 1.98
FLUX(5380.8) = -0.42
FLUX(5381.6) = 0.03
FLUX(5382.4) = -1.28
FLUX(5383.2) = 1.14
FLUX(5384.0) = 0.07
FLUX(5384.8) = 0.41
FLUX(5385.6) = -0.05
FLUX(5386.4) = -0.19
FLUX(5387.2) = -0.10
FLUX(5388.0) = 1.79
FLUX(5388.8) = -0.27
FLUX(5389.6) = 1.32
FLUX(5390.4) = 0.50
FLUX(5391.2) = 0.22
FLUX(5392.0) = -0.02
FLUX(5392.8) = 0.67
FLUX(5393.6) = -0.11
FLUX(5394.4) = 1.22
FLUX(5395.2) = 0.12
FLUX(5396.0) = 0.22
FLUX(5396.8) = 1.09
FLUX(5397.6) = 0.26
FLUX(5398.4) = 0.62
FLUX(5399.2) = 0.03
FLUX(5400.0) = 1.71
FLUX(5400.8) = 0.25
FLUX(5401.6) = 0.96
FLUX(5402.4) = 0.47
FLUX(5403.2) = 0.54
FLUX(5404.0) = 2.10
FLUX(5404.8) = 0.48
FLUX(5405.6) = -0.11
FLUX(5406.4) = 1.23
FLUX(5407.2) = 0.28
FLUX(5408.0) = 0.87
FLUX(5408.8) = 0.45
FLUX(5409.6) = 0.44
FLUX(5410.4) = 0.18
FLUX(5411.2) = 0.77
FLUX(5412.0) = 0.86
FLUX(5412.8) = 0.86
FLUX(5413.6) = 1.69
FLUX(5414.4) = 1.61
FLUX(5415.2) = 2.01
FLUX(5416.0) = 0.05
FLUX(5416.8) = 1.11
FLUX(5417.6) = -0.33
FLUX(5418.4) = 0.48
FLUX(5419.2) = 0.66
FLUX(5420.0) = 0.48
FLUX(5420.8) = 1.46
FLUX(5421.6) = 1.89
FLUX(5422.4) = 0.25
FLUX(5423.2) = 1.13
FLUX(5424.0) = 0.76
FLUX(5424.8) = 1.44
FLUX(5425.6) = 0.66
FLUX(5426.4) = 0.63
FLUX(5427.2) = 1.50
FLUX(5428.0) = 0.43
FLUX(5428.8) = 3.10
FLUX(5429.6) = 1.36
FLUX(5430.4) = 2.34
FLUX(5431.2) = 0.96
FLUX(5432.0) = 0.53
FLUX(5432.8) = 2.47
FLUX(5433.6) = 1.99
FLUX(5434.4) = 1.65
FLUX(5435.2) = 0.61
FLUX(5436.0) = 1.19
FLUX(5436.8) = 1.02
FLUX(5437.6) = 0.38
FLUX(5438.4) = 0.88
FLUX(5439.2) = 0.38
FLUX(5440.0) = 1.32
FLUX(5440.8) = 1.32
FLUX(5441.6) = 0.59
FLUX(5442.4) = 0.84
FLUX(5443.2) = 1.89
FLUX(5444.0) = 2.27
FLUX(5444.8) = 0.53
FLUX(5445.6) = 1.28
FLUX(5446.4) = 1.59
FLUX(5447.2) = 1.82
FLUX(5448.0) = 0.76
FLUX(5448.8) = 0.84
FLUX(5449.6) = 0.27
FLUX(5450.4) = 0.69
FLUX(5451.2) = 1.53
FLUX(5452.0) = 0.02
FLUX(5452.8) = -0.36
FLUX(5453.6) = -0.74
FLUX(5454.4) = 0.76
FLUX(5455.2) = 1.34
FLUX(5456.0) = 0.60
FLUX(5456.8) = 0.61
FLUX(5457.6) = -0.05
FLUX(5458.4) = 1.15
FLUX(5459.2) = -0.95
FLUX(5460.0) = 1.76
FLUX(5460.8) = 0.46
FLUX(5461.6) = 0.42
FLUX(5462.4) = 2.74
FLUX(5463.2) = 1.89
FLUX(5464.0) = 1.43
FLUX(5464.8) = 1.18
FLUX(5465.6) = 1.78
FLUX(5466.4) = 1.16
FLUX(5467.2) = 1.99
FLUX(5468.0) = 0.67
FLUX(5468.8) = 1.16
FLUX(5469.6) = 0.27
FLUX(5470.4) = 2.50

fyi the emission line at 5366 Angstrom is H-gamma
